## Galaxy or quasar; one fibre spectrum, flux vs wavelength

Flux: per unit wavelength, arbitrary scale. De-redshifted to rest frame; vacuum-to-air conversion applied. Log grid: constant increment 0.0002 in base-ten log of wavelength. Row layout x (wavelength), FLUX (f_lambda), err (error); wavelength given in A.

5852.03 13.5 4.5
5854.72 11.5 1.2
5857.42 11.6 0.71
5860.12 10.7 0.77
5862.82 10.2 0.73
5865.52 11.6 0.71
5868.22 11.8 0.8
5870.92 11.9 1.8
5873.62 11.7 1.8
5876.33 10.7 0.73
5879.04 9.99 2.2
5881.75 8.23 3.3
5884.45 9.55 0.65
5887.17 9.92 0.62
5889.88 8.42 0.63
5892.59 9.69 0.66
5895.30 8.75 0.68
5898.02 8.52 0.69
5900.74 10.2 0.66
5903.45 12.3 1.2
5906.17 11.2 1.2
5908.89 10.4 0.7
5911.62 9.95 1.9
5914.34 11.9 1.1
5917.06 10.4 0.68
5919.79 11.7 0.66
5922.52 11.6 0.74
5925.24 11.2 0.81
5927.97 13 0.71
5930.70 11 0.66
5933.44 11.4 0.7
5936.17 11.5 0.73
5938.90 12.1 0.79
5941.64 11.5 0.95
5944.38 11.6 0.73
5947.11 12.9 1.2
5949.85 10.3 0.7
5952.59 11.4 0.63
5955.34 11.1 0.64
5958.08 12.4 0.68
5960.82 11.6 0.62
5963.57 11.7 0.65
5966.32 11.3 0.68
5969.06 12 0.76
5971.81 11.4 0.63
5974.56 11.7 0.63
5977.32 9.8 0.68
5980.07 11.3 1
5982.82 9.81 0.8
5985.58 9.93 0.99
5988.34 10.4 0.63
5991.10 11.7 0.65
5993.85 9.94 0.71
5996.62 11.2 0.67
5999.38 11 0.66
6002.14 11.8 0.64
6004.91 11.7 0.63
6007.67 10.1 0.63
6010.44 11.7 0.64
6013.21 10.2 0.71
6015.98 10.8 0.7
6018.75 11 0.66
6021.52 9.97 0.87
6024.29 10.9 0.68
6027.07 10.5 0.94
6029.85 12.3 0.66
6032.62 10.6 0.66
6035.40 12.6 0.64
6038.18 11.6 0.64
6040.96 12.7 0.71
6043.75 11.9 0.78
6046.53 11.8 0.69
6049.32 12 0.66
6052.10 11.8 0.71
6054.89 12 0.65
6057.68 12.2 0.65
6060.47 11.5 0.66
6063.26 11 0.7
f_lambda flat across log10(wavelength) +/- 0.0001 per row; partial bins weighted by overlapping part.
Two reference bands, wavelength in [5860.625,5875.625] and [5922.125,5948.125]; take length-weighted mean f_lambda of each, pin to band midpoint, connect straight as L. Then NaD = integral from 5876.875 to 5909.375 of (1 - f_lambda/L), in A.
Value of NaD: 4.9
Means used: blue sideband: 11.4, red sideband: 11.8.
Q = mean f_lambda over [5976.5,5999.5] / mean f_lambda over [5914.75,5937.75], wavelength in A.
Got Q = 0.9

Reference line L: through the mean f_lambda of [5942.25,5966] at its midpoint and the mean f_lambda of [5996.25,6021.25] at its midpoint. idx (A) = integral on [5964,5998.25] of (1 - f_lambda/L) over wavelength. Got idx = 1.3 A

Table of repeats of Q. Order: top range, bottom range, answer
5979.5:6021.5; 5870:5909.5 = 1.07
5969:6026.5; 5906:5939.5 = 0.96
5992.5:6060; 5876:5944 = 1.07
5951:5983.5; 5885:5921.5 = 1.10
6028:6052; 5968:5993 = 1.10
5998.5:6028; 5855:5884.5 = 1.01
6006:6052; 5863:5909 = 1.10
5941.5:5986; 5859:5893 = 1.09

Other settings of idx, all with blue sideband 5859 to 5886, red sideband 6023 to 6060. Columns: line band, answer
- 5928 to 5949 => -1.3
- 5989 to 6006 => 0.4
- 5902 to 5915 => -0.3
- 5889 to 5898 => 1.5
